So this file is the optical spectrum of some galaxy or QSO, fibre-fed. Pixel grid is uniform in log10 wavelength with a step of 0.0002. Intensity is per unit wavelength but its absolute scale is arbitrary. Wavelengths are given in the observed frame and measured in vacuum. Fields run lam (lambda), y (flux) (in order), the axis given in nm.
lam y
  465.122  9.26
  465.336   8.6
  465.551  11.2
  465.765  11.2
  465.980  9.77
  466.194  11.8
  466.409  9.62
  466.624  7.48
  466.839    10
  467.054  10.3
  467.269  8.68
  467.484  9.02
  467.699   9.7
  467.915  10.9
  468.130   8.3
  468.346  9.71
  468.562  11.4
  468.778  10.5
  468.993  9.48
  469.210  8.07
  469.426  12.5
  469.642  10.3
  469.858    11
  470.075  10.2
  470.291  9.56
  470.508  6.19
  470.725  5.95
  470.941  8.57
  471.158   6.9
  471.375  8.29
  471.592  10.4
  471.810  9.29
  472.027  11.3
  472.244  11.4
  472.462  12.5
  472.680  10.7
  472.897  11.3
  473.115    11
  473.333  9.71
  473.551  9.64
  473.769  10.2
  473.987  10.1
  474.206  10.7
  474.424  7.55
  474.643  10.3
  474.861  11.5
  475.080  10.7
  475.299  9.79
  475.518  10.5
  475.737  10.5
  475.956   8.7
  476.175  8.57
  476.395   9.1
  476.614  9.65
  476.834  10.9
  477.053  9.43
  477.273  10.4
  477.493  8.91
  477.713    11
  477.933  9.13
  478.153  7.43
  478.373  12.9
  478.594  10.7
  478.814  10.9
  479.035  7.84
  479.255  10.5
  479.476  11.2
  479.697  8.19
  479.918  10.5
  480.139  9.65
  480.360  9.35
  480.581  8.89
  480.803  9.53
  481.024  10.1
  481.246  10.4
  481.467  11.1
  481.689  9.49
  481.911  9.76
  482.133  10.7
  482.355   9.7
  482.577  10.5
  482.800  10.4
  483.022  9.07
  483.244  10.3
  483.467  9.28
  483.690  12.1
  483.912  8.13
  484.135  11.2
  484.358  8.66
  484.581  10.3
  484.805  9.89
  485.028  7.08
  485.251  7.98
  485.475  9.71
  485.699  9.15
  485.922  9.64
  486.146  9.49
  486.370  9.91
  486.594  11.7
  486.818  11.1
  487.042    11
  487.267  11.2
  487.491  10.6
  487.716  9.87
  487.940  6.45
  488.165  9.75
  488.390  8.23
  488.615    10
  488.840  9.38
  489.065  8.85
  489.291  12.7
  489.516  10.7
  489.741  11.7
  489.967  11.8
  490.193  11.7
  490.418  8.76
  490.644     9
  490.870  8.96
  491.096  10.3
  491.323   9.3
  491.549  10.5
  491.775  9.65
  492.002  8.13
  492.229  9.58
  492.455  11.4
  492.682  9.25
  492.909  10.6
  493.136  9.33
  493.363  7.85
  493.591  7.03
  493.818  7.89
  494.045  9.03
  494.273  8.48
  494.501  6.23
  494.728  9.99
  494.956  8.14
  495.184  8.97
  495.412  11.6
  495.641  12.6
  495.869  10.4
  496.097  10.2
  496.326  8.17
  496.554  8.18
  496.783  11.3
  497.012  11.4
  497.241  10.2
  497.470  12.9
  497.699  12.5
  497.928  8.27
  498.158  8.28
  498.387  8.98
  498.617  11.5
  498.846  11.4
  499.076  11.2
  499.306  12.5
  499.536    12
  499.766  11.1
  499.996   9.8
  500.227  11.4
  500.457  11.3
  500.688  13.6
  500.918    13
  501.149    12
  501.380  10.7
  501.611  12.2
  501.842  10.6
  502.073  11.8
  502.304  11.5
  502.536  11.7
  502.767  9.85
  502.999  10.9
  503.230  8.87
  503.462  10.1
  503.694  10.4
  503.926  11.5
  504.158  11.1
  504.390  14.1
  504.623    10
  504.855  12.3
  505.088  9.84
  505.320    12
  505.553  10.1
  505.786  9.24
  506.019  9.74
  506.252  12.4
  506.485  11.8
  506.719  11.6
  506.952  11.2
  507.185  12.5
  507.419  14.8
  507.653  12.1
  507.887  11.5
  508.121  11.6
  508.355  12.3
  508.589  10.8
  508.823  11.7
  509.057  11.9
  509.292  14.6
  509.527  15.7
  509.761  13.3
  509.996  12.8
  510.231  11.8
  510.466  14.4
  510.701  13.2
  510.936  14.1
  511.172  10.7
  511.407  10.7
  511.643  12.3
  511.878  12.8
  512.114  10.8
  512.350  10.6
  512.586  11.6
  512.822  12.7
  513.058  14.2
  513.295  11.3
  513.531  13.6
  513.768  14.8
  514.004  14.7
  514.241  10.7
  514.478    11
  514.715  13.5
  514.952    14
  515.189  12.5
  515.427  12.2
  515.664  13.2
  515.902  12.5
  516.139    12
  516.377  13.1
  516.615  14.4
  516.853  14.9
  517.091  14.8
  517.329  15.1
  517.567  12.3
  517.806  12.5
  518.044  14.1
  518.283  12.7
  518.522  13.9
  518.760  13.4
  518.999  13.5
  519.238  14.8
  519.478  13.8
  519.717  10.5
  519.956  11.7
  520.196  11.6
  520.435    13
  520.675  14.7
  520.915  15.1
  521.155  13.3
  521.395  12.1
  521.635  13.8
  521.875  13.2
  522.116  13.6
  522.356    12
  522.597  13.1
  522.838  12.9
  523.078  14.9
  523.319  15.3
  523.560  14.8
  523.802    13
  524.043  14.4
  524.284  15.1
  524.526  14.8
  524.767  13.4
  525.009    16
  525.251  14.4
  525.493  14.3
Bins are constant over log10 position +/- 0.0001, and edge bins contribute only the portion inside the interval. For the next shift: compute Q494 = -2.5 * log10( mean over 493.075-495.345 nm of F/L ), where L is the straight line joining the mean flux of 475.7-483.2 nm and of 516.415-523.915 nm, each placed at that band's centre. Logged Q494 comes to 0.32 mag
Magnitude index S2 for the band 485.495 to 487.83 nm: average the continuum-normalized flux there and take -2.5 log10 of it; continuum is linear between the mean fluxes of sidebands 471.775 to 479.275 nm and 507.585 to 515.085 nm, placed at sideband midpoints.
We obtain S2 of 0.06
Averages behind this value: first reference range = 10.1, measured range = 10.3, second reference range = 12.6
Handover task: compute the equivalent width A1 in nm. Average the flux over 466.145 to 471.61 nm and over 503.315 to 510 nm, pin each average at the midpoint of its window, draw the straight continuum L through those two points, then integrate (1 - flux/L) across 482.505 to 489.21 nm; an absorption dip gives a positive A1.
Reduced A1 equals 0.48 nm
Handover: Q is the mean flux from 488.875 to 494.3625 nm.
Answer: 9.69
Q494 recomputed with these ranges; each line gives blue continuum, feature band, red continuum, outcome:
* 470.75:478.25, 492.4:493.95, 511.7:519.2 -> 0.25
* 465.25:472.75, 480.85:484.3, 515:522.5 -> 0.06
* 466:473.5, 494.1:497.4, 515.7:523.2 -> 0.19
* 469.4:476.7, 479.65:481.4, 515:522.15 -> 0.08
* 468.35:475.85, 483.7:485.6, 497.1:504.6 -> 0.13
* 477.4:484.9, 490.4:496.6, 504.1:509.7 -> 0.17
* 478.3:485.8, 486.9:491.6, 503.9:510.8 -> 0.05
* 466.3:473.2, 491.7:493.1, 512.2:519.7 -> 0.17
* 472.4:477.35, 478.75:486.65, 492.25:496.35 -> 0.00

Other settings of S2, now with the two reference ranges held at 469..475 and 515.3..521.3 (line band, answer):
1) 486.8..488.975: 0.14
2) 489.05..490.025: -0.02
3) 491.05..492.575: 0.15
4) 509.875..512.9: 0.05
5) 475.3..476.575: 0.07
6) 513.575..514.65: 0.01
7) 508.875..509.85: -0.09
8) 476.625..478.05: 0.03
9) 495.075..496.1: 0.08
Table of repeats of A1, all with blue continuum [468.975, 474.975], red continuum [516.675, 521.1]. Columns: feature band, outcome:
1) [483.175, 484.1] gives 0.059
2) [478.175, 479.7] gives 0.008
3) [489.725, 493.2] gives 0.421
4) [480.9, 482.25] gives 0.040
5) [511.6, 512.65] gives 0.112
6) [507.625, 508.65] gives 0.078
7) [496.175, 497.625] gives 0.166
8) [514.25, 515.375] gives 0.055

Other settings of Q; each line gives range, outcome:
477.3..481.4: 9.87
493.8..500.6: 10.2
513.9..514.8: 12.4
